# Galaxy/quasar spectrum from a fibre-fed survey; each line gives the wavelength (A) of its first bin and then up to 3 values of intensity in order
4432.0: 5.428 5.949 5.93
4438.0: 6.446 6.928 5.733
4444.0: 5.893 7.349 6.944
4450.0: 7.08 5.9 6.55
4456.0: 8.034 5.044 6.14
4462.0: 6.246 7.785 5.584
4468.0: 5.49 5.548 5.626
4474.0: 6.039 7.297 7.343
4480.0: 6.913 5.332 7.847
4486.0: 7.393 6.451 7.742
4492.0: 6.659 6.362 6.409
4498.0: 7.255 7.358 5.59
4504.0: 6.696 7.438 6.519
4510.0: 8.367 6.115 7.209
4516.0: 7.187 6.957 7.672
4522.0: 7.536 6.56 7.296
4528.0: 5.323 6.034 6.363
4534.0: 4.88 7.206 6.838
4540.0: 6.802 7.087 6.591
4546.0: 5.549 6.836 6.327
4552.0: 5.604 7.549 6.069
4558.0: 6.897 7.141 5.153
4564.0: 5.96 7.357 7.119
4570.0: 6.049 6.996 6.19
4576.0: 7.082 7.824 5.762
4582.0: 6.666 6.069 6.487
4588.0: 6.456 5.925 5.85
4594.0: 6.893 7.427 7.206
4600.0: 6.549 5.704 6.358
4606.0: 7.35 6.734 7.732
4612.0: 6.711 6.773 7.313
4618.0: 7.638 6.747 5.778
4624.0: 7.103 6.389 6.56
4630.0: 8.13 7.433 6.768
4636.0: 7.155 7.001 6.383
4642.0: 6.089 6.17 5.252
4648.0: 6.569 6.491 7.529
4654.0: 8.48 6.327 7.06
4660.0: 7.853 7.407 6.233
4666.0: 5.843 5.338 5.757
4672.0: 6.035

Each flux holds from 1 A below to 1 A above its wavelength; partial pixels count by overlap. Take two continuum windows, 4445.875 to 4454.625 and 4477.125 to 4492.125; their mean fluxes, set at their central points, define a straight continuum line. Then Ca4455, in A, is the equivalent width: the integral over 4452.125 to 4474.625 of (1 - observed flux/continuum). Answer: 2.1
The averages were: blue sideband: 6.72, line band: 6.18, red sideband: 6.97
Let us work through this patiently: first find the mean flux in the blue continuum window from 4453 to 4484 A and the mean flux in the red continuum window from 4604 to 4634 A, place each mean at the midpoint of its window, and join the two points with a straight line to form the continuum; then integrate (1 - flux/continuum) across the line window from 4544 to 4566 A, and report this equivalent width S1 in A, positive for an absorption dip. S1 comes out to 1.2 A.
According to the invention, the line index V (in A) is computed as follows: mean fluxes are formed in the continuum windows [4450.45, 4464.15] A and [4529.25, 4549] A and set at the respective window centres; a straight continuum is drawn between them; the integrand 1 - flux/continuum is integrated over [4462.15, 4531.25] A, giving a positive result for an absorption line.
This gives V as -3.0 A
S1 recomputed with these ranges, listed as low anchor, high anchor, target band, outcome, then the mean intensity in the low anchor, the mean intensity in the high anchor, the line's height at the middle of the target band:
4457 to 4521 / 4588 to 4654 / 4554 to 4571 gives 0.5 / 6.68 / 6.76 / 6.72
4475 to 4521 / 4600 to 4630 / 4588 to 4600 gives 0.4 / 6.96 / 6.82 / 6.84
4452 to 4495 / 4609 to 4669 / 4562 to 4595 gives 1.0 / 6.53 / 6.81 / 6.71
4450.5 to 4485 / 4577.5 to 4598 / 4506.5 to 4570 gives -1.6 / 6.41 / 6.54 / 6.48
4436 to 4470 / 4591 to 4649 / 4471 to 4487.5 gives -0.7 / 6.4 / 6.75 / 6.46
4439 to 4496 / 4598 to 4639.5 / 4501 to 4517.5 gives -0.6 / 6.54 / 6.9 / 6.64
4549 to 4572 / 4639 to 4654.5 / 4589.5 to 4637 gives -2.3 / 6.5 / 6.56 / 6.54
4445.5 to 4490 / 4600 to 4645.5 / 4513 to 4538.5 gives -0.2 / 6.56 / 6.8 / 6.65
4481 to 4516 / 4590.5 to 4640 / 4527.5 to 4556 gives 2.1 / 6.88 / 6.87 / 6.87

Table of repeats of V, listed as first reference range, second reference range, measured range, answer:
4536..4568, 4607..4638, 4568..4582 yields 0.0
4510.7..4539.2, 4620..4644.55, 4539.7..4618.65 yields 0.9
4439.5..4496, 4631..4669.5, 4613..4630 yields -0.5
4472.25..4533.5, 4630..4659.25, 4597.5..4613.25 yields 0.1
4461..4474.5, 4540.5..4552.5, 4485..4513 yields -3.2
